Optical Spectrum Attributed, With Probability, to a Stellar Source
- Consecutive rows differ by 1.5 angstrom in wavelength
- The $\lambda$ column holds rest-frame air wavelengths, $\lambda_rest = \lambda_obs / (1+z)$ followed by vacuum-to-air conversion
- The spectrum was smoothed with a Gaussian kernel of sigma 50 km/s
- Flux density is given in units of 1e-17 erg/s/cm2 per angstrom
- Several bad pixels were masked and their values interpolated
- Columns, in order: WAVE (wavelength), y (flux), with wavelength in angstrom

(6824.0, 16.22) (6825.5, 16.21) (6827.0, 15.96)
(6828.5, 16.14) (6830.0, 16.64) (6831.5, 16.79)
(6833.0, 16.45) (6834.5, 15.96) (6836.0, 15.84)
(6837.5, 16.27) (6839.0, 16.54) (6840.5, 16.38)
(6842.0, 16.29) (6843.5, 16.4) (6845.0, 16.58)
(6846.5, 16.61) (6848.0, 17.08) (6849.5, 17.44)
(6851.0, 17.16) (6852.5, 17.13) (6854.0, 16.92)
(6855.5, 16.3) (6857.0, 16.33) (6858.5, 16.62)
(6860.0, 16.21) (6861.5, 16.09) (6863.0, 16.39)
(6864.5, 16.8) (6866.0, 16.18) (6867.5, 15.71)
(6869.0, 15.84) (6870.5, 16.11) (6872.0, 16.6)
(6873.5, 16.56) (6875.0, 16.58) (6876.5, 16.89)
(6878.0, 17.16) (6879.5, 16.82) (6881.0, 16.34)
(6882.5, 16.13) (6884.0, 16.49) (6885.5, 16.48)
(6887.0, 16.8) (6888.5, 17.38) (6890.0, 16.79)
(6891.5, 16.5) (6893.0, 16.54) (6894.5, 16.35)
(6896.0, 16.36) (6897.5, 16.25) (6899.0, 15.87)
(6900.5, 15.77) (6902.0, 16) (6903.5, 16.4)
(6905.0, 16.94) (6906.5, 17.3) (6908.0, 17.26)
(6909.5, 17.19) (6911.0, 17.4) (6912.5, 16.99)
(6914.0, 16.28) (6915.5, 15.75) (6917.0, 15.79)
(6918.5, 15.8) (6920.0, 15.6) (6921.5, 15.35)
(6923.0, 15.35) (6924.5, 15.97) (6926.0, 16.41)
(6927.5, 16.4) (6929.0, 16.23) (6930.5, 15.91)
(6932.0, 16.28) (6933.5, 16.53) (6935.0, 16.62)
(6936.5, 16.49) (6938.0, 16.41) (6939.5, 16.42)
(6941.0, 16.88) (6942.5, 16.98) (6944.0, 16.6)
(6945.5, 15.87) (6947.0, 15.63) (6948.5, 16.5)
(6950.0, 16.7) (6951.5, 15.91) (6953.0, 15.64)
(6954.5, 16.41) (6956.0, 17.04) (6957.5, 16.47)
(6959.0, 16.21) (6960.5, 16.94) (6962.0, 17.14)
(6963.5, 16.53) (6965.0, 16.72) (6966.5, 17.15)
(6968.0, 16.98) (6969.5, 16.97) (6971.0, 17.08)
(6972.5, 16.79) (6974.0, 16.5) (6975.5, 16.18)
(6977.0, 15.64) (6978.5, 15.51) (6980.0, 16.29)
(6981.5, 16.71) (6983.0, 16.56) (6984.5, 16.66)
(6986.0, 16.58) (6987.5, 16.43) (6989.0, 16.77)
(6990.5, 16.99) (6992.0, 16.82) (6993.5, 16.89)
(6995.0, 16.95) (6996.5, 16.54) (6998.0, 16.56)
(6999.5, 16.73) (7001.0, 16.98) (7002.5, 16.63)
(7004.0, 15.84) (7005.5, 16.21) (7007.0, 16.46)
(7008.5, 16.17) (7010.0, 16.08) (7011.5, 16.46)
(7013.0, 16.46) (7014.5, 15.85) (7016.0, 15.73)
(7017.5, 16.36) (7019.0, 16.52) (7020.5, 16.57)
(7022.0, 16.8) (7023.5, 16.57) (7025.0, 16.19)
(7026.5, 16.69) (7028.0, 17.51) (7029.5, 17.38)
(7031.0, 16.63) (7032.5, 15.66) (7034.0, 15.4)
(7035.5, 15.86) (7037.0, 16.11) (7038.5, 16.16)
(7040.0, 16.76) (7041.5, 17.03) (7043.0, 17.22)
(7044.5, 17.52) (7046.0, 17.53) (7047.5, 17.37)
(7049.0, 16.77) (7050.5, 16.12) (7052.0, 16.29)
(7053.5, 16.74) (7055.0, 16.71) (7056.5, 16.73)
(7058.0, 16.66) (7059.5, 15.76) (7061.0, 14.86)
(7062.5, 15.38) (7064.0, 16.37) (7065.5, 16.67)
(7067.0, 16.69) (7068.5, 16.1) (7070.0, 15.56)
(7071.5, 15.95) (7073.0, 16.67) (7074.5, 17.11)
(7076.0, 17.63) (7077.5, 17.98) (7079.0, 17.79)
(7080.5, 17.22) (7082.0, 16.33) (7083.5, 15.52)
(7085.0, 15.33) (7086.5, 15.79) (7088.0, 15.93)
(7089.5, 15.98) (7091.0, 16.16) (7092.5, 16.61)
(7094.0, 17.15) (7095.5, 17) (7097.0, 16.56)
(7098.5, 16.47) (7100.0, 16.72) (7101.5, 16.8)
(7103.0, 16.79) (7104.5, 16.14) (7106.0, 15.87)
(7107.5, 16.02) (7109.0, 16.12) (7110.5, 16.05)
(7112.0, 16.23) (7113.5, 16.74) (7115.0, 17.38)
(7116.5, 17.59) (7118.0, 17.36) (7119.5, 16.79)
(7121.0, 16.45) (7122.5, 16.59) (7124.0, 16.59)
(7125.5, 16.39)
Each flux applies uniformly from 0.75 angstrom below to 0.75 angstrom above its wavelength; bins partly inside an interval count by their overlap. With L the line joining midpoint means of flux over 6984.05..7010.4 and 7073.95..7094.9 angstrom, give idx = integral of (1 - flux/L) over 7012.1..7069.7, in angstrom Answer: 0.5 angstrom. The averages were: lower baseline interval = 16.6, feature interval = 16.5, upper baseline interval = 16.6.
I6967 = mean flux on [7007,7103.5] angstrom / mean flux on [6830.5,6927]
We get 1.0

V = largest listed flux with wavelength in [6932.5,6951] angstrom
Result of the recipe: 16.98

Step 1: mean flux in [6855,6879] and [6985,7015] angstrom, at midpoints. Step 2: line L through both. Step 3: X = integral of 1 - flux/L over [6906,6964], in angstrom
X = 0.3 angstrom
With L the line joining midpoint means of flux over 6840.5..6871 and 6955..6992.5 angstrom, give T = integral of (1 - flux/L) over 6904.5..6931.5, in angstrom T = 0.4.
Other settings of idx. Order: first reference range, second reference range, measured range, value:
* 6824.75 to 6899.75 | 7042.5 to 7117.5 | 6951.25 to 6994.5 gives -0.18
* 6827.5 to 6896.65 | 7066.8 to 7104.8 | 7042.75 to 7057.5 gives -0.31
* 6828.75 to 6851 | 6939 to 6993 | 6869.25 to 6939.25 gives 0.49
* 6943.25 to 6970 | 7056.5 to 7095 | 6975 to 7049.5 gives -0.33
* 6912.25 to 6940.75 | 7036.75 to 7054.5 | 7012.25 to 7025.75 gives 0.27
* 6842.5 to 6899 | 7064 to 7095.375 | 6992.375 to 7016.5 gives 0.16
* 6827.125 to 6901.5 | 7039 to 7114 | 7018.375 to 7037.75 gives 0.06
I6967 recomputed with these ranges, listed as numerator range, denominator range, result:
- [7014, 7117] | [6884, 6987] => 1.00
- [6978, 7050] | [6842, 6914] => 1.00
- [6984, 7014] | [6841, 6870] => 1.00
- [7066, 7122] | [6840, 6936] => 1.01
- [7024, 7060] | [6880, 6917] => 1.00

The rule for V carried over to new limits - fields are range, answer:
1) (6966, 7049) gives 17.53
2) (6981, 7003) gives 16.99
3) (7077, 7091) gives 17.98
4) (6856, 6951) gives 17.4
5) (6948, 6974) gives 17.15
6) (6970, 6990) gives 17.08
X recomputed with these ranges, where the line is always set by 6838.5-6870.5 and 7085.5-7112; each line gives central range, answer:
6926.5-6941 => 0.1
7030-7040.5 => 0.2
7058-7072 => 0.3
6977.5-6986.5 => 0.0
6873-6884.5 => -0.1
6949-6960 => 0.1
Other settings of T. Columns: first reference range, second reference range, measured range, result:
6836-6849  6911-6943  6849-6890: -0.4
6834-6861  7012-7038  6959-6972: -0.4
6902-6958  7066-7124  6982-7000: -0.3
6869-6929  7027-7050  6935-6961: 0.2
